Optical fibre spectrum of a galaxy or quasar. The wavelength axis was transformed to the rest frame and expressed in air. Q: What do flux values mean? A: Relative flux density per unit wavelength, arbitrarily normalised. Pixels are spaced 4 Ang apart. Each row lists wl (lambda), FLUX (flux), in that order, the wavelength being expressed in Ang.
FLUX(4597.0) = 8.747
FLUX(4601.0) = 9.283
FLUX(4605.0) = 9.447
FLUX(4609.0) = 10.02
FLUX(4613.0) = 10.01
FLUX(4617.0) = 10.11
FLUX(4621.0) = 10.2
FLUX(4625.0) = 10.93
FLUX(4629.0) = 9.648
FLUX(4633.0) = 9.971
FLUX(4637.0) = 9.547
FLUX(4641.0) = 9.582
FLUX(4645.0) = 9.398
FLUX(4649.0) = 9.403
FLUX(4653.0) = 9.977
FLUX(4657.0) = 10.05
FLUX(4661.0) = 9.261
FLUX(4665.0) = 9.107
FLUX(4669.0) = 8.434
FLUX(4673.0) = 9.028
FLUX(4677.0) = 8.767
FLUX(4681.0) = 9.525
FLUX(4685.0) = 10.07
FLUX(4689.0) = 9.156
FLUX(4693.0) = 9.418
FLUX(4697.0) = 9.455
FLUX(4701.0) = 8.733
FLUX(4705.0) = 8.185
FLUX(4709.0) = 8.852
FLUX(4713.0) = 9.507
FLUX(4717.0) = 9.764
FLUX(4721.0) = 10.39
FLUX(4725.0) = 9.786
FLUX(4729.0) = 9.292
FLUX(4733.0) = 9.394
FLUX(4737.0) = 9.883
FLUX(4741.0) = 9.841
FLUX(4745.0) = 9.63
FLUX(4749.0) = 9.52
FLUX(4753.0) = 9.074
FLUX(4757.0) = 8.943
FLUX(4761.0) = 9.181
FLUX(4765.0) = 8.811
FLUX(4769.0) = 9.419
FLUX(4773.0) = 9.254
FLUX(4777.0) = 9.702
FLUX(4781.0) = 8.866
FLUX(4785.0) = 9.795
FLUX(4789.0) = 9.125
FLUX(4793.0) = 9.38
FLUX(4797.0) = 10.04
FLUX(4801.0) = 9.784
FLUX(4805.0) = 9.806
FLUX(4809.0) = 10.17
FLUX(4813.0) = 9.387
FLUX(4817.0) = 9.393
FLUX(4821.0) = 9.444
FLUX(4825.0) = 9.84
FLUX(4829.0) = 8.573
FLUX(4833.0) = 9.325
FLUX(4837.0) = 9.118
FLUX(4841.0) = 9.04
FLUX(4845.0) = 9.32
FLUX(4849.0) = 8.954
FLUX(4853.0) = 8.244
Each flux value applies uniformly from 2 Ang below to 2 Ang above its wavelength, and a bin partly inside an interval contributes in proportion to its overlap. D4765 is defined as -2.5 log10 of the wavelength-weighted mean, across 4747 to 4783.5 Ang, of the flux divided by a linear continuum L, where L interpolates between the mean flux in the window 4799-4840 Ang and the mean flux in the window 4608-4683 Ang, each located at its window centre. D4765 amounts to 0.04 mag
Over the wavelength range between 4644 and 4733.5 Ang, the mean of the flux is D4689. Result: 9.34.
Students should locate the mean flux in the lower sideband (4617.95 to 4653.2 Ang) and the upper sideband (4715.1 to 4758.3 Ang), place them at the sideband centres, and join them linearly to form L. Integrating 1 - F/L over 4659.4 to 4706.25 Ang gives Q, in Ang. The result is 3.0 Ang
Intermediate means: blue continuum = 9.85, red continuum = 9.6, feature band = 9.11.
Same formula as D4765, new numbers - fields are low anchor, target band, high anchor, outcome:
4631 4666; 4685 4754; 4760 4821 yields 0.01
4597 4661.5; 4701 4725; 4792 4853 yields 0.03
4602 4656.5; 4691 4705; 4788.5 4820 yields 0.08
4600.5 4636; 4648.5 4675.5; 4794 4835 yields 0.07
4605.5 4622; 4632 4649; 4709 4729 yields 0.04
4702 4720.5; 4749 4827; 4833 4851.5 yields -0.04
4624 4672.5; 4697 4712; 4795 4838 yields 0.09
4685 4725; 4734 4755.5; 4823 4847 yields -0.03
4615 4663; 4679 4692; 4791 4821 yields 0.03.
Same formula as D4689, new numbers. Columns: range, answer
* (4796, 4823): 9.71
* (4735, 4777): 9.37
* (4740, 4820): 9.45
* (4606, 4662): 9.87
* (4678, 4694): 9.5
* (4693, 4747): 9.44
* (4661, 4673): 8.9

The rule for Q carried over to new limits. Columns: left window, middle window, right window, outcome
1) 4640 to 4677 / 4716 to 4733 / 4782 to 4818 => -0.5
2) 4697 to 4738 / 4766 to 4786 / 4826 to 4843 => -0.3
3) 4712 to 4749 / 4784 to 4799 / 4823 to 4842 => -0.3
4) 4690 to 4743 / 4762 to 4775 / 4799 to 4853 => 0.3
